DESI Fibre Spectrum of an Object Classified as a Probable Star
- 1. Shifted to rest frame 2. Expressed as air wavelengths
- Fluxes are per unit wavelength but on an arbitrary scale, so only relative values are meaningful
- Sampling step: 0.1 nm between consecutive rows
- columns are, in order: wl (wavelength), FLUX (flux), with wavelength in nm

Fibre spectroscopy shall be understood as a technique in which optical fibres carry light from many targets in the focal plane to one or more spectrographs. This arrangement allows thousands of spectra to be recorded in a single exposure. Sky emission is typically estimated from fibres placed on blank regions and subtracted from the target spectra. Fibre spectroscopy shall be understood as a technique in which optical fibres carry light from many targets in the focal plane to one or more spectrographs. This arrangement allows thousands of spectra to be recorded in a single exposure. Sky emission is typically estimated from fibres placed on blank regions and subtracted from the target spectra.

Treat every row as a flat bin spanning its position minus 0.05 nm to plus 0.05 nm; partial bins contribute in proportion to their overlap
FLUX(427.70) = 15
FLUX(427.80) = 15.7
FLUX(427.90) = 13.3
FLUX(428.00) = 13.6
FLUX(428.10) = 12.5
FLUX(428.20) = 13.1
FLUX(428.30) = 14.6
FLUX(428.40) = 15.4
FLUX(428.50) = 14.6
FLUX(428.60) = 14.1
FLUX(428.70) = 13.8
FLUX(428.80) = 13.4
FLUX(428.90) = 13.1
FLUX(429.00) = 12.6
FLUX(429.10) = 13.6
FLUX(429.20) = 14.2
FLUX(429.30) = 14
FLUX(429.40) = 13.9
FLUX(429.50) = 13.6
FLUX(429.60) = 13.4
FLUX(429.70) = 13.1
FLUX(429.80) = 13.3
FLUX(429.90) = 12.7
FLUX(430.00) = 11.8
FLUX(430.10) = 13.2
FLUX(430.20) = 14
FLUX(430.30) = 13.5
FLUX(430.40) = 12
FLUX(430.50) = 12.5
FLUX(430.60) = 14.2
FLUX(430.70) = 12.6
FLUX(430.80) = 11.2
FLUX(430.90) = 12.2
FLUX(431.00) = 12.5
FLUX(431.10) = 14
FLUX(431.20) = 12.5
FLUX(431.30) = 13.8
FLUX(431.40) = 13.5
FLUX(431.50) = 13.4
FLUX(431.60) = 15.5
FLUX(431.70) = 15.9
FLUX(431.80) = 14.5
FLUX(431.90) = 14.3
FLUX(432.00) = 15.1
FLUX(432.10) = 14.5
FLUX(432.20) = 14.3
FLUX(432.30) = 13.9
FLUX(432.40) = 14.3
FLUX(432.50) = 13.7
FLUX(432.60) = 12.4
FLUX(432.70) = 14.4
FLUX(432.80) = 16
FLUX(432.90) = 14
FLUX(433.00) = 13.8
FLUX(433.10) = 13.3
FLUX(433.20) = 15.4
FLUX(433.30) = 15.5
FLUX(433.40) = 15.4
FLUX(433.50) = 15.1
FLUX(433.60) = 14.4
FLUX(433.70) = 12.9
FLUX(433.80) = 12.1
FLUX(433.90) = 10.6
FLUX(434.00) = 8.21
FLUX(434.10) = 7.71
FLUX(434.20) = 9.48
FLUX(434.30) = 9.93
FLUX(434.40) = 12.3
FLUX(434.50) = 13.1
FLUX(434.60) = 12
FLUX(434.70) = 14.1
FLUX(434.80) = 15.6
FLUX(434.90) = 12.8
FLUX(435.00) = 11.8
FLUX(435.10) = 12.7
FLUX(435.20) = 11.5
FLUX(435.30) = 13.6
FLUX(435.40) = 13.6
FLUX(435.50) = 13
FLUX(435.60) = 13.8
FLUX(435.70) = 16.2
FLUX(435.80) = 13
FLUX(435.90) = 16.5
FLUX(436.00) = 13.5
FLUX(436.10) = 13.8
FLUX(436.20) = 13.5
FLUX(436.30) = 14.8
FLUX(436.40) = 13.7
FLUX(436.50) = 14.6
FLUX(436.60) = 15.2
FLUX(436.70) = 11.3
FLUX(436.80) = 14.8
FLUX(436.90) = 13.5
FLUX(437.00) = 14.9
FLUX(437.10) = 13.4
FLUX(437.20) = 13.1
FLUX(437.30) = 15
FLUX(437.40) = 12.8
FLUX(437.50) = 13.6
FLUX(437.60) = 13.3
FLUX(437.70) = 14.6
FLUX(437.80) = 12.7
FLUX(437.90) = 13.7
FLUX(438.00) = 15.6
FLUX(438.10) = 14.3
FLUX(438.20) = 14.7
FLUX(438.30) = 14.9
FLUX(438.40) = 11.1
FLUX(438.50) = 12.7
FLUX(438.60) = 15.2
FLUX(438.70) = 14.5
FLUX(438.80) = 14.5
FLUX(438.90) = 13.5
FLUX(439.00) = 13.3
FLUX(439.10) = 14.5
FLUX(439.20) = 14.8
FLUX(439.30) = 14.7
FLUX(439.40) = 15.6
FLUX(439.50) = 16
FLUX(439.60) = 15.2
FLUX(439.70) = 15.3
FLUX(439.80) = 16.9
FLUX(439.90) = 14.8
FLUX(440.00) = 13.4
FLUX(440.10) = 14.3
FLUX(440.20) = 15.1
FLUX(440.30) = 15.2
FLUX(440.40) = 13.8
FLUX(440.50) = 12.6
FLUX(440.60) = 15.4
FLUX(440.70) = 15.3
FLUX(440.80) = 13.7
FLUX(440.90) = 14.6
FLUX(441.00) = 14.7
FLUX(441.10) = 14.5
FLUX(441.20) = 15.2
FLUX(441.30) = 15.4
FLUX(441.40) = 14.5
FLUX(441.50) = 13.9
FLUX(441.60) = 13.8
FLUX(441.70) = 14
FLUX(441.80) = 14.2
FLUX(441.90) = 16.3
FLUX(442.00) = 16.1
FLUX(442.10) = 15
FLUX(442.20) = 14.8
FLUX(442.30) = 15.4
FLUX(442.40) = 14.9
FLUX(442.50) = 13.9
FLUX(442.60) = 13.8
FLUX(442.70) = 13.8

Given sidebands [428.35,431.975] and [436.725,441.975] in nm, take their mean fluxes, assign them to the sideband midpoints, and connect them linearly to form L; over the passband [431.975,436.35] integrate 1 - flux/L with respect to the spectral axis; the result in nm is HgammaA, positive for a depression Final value 0.168 nm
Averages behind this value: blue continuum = 13.5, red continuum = 14.4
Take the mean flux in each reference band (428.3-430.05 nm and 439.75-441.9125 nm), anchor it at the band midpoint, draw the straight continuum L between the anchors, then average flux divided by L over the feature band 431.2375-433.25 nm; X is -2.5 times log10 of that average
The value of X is -0.03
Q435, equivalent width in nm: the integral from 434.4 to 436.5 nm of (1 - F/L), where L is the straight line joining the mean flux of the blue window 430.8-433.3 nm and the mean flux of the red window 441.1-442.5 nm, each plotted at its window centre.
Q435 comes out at 0.10 nm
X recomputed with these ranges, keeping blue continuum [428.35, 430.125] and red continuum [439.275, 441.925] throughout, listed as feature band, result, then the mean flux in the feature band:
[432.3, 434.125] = 0.05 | 13.4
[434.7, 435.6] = 0.08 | 13.2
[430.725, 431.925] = 0.02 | 13.6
